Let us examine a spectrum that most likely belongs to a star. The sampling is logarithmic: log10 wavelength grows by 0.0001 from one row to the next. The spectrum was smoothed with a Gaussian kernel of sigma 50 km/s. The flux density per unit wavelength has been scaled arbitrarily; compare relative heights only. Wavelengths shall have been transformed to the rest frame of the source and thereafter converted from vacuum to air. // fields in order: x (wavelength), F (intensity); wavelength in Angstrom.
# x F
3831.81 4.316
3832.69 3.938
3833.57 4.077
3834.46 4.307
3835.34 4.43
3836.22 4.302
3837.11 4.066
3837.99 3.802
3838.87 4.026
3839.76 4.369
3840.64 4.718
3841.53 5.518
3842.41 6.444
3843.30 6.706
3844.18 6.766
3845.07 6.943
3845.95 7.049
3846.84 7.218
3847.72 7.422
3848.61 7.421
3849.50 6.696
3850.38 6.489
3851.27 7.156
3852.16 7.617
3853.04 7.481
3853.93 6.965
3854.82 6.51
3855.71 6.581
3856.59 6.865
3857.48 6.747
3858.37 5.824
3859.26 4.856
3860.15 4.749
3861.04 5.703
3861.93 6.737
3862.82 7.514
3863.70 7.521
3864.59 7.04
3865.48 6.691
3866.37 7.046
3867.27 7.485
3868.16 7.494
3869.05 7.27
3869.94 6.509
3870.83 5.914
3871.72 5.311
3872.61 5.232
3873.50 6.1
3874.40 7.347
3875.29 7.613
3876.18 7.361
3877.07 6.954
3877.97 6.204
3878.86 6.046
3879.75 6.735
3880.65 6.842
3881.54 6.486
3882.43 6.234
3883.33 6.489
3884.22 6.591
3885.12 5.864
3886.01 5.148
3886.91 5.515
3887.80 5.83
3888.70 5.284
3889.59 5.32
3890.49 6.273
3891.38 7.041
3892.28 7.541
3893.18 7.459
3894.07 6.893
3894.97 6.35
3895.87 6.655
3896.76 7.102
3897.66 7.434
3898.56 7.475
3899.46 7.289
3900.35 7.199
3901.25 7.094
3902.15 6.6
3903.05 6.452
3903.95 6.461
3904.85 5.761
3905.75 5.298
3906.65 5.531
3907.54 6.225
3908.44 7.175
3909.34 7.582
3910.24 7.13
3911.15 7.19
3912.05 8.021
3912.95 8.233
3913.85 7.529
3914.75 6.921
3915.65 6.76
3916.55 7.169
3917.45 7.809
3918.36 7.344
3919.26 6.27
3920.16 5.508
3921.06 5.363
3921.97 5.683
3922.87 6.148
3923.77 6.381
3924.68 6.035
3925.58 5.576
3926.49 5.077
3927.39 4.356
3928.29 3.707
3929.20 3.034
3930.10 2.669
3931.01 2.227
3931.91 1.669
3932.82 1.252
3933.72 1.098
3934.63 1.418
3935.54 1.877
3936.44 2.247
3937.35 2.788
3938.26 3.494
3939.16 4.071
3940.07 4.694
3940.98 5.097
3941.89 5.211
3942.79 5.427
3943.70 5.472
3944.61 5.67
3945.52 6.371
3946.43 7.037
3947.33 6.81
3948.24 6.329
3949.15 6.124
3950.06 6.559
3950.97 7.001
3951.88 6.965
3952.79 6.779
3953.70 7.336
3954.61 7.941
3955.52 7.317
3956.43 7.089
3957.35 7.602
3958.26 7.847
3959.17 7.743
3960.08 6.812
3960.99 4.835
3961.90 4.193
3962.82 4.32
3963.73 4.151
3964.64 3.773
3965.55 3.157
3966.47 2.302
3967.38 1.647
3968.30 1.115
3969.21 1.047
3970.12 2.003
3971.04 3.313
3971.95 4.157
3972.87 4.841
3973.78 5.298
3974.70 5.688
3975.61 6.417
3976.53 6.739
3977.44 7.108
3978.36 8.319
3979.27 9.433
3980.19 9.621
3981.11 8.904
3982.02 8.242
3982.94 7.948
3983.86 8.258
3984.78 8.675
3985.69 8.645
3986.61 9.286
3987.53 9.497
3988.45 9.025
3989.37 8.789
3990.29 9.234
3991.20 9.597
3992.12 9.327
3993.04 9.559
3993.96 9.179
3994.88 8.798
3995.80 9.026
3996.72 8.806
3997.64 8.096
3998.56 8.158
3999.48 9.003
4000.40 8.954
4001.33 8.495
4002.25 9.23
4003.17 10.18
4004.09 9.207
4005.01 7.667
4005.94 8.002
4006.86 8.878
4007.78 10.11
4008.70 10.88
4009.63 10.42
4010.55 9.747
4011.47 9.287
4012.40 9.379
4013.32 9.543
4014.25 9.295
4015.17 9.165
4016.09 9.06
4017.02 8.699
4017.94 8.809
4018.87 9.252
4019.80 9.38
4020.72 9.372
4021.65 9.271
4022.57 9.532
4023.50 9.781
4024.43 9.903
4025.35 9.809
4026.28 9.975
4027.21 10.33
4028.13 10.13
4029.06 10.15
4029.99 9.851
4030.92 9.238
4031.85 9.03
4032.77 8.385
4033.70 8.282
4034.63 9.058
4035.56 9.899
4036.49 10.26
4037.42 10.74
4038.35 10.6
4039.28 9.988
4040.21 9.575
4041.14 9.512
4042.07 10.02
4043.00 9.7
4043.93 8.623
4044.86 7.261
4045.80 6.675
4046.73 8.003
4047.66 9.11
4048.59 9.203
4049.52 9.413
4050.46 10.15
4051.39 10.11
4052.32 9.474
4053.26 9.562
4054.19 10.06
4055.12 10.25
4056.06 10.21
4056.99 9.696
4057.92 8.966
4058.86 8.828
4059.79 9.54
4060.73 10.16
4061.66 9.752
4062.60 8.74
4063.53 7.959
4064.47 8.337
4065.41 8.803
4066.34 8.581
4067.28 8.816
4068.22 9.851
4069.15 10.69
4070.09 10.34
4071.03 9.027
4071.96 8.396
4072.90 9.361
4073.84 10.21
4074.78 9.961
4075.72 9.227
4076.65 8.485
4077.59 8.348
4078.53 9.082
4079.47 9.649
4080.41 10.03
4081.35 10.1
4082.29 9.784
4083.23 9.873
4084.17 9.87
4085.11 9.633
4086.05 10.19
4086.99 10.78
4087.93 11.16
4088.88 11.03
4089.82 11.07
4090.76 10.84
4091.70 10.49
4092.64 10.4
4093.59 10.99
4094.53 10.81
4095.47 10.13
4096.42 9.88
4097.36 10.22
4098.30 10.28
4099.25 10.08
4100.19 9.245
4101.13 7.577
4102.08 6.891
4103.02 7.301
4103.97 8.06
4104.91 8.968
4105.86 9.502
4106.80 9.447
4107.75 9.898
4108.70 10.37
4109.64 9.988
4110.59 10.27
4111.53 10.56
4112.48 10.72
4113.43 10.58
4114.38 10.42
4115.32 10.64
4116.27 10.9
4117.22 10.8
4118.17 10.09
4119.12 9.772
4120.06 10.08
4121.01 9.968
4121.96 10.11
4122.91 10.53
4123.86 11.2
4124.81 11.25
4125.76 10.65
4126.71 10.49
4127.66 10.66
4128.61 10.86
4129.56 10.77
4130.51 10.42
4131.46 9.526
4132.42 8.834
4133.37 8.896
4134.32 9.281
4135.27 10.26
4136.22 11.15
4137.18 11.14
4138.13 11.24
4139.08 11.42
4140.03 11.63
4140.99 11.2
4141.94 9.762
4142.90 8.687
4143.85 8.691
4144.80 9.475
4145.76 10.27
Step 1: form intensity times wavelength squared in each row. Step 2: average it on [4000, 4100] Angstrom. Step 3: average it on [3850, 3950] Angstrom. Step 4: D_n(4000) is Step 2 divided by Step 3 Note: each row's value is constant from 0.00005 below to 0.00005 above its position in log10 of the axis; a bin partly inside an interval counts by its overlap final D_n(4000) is 1.72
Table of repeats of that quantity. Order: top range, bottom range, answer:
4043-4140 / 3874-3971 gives 1.88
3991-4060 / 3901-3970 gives 1.83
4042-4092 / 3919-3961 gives 1.95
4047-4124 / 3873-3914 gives 1.61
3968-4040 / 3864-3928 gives 1.39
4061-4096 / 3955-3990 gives 1.65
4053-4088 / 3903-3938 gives 1.97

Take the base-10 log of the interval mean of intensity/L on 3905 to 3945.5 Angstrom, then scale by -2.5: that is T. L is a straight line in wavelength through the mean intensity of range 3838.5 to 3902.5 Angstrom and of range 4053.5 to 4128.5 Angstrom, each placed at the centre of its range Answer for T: 0.383 mag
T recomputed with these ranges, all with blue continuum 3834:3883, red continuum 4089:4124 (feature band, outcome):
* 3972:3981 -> 0.156 mag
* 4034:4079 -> -0.013 mag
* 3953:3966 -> 0.280 mag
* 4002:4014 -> -0.109 mag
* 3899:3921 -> 0.038 mag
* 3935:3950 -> 0.463 mag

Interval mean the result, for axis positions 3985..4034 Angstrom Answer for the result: 9.26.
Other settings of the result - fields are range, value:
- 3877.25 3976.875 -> 5.59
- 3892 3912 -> 6.83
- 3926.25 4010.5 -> 6.38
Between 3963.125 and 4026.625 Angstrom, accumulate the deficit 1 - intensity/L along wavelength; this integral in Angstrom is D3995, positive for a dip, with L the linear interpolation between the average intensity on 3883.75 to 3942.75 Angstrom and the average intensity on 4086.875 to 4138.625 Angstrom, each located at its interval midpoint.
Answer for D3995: -3.3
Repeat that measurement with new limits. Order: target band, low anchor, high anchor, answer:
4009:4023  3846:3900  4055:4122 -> -1.1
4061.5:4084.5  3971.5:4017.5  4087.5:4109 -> 0.4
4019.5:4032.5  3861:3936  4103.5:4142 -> -1.8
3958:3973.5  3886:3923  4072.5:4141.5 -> 7.6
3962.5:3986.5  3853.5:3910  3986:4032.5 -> 8.3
